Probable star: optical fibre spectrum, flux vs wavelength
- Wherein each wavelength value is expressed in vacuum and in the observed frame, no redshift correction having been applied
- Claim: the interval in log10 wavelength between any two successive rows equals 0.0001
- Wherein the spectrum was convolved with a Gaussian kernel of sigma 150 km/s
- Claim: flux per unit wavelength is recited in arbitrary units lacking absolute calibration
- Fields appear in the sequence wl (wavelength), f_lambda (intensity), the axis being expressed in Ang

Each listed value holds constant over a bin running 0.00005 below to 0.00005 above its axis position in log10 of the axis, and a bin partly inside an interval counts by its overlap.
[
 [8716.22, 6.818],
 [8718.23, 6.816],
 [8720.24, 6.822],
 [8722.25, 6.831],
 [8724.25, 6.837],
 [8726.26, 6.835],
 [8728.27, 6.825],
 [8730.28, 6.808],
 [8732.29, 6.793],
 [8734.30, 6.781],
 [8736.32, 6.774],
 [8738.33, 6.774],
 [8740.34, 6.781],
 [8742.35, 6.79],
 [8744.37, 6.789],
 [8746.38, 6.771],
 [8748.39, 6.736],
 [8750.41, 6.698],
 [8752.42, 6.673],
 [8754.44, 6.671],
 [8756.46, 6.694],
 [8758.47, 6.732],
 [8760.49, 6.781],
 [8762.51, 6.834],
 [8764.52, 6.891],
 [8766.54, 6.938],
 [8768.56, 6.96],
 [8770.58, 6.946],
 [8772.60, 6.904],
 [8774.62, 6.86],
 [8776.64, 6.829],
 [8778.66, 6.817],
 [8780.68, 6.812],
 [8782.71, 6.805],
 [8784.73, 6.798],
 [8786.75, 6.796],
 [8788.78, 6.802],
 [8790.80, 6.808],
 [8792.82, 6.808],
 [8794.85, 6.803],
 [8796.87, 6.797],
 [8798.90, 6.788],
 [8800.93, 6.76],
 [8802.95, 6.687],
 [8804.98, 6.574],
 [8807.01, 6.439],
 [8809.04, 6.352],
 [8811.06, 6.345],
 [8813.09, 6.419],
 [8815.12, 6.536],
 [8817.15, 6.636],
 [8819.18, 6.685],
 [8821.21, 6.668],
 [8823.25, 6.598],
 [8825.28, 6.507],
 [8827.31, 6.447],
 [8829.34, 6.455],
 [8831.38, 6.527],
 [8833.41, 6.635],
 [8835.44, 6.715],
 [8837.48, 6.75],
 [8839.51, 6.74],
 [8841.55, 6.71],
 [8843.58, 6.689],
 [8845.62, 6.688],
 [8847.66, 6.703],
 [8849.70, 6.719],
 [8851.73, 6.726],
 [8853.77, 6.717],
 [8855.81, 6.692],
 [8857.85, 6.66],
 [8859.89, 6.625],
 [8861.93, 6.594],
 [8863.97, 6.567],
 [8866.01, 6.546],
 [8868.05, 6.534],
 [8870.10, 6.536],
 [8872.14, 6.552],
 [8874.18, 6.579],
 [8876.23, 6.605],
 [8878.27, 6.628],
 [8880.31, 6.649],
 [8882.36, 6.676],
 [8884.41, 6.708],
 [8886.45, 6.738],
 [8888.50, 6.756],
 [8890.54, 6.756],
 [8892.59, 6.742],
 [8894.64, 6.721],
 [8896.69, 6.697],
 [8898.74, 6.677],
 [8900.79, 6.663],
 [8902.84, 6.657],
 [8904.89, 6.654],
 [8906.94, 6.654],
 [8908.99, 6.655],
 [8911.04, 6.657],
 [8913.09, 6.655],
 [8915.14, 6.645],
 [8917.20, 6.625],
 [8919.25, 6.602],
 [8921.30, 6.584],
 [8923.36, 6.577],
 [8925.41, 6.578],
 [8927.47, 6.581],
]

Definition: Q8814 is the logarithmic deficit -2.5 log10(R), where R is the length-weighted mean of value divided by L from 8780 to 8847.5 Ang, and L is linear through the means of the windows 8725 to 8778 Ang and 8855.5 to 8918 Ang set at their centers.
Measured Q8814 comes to 0.01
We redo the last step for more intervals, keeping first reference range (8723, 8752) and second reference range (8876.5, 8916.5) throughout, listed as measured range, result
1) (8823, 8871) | 0.01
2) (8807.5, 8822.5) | 0.04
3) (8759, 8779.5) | -0.02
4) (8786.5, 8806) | 0.00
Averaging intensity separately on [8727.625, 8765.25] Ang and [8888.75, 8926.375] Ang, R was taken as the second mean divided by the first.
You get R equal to 0.98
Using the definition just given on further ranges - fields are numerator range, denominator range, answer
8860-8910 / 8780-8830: 1.00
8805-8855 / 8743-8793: 0.97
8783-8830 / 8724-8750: 0.98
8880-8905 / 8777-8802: 0.99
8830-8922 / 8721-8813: 0.98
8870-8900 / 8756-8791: 0.98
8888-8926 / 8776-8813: 0.99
